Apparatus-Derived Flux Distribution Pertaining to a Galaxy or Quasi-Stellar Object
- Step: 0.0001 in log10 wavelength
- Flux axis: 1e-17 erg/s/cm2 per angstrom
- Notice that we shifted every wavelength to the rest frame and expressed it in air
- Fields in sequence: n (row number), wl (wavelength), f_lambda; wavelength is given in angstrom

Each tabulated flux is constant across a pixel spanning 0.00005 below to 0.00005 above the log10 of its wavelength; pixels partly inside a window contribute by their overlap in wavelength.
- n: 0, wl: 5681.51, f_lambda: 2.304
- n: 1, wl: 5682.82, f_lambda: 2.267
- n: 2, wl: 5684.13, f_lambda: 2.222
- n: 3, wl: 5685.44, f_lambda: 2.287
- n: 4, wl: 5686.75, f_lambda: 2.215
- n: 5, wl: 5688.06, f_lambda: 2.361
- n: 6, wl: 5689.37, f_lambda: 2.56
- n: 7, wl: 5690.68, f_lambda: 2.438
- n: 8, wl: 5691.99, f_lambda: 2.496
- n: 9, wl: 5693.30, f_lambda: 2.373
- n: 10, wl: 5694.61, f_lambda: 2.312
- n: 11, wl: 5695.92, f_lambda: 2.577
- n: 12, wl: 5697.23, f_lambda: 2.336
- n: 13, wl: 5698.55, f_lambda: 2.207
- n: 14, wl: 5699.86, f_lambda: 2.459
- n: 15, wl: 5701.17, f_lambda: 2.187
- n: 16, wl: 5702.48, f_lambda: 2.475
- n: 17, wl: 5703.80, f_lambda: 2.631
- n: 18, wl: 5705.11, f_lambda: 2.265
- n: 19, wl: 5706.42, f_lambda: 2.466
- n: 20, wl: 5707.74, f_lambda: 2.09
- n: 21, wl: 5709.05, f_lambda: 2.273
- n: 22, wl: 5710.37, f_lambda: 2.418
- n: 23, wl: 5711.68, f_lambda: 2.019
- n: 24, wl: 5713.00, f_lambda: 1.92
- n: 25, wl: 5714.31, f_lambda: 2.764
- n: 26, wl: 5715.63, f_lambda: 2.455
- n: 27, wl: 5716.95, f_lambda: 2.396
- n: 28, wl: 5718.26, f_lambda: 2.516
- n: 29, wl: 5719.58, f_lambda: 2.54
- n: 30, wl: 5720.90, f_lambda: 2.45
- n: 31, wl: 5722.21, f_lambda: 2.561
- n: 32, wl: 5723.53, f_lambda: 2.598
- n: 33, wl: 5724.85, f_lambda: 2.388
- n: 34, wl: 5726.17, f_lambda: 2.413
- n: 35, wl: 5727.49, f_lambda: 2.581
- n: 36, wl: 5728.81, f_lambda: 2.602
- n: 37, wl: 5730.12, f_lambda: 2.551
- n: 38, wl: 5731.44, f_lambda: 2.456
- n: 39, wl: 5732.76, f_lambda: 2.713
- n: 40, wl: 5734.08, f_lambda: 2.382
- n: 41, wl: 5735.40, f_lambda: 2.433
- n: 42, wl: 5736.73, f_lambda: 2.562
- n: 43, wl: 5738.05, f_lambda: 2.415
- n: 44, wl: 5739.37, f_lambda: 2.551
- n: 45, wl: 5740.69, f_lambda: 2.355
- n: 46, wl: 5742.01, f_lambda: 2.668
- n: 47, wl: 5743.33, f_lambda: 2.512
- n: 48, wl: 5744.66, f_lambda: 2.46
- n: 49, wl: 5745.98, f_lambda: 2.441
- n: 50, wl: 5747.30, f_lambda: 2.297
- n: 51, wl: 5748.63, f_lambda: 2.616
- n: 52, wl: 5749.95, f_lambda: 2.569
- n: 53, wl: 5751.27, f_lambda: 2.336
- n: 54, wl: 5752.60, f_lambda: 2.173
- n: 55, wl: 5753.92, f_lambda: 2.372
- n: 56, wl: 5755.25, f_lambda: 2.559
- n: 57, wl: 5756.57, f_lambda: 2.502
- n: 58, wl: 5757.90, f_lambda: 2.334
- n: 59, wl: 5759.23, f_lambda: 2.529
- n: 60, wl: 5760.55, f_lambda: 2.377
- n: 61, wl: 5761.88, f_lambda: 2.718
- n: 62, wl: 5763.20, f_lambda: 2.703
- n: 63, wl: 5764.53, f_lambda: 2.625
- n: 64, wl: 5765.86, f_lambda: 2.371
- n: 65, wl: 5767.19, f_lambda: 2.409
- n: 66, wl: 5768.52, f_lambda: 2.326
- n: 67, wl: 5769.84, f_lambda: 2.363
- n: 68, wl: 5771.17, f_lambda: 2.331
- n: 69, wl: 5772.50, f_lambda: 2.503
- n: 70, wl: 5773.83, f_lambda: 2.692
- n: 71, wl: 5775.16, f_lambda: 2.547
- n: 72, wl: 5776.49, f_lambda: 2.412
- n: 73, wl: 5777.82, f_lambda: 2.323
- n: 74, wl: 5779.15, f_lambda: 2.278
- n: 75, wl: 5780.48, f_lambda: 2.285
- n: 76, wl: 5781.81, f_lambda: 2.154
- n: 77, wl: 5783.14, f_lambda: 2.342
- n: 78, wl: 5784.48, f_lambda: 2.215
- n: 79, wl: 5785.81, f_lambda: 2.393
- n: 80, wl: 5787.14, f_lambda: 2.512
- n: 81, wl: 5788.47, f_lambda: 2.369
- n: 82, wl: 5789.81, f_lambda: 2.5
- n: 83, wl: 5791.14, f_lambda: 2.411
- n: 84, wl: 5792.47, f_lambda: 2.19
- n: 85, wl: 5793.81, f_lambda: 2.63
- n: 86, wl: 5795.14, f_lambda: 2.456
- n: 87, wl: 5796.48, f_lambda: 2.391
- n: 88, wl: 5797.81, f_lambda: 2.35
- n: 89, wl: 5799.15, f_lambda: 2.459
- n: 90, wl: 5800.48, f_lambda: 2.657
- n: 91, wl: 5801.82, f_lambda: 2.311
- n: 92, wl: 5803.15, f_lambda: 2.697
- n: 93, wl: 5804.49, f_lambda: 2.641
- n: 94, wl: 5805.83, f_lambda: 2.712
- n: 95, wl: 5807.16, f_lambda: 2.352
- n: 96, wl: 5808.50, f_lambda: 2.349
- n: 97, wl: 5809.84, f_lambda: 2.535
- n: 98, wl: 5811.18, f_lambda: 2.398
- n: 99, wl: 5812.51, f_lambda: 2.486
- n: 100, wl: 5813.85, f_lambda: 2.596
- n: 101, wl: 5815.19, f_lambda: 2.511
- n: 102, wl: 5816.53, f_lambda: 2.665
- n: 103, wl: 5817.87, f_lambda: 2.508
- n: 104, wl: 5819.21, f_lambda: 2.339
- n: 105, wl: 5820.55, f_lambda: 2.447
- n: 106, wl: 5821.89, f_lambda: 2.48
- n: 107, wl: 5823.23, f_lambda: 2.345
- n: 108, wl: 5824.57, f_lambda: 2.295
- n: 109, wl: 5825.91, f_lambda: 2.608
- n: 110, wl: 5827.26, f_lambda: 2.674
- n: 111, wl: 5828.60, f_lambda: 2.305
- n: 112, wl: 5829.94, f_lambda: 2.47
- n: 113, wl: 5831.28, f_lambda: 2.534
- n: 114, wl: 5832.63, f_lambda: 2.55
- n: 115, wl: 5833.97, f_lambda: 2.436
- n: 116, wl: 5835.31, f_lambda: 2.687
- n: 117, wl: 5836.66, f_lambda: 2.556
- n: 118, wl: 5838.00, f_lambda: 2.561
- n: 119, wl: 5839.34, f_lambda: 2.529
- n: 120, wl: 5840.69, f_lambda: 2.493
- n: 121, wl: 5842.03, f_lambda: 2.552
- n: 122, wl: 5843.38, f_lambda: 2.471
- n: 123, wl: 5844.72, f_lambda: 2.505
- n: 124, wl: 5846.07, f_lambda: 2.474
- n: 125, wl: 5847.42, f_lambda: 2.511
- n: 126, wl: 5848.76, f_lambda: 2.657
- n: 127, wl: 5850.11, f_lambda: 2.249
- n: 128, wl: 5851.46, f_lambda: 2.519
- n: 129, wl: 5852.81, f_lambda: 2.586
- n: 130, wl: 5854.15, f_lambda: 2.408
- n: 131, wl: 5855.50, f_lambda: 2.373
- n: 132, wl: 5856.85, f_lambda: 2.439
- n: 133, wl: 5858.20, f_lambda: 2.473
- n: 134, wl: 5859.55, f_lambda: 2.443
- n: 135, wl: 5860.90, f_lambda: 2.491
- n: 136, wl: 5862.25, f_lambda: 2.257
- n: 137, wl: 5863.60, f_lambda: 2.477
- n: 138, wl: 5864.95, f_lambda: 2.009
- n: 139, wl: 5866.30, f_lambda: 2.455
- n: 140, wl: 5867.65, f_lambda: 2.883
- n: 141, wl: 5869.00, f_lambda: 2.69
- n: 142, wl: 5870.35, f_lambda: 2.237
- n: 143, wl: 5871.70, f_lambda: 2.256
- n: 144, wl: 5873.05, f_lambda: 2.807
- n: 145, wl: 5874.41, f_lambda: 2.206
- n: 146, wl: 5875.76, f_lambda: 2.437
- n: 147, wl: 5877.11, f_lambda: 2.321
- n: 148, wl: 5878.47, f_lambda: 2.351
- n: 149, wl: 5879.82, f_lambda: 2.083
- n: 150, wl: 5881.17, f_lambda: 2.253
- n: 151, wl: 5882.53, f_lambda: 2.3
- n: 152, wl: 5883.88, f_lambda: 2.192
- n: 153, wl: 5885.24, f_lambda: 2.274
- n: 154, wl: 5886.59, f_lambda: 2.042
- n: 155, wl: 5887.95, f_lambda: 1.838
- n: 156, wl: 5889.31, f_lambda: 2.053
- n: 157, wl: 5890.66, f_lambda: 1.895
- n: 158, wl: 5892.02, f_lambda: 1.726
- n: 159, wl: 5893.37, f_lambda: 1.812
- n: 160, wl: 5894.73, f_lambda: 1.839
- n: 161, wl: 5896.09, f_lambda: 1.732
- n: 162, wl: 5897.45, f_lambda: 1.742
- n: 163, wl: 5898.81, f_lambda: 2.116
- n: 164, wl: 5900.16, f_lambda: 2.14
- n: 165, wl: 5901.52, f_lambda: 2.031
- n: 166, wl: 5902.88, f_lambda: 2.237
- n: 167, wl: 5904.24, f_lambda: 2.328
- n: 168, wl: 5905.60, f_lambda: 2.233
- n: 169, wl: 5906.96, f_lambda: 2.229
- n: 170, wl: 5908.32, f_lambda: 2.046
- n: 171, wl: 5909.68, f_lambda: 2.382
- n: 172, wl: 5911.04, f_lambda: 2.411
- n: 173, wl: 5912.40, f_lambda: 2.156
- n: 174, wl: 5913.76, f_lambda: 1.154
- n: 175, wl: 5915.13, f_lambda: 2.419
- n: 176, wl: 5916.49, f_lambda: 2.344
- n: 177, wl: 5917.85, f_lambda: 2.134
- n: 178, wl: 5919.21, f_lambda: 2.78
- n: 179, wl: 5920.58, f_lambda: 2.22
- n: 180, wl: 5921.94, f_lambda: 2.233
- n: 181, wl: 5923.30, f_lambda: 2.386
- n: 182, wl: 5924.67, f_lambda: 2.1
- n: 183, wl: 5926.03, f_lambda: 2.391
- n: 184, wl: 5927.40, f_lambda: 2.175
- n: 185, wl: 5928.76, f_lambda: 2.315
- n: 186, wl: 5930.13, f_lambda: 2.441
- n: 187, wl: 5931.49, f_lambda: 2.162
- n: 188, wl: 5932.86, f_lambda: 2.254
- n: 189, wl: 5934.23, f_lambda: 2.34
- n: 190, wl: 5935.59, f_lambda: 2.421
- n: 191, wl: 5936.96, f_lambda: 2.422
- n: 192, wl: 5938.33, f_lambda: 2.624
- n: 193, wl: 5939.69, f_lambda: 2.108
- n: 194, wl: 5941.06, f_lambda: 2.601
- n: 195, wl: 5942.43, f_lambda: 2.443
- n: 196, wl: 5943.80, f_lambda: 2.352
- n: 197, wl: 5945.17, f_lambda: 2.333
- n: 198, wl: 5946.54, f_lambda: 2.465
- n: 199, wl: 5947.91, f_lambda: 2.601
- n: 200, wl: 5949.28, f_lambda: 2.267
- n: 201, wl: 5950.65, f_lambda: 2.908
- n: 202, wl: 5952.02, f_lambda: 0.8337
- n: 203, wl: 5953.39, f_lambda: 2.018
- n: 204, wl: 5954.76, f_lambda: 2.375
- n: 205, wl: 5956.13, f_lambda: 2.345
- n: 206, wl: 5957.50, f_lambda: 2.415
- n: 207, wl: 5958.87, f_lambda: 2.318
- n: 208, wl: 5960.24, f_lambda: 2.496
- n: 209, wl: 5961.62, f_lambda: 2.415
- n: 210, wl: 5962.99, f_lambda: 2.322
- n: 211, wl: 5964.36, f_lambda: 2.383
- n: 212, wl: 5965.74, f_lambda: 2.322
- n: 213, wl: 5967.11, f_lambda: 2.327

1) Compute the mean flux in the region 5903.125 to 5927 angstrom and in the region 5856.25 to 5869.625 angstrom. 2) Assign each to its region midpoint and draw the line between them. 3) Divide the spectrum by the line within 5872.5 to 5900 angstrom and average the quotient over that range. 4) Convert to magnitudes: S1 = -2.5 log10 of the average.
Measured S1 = 0.13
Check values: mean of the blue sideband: 2.46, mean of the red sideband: 2.23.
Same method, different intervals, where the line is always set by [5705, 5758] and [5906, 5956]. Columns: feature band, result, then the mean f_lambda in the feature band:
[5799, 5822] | -0.06 mag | 2.51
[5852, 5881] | -0.04 mag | 2.41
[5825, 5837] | -0.08 mag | 2.53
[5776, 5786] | 0.05 mag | 2.29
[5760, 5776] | -0.04 mag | 2.5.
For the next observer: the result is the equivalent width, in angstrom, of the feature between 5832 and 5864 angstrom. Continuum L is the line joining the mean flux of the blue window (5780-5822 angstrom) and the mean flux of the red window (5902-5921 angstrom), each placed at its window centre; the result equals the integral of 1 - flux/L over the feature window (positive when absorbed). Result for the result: -1.9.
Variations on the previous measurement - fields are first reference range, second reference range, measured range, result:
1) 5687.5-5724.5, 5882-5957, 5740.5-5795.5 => -2.2 angstrom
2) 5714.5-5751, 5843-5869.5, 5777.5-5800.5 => 1.0 angstrom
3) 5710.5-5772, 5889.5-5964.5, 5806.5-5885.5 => -4.1 angstrom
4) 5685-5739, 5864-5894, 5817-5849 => -3.0 angstrom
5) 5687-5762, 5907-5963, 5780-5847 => -2.7 angstrom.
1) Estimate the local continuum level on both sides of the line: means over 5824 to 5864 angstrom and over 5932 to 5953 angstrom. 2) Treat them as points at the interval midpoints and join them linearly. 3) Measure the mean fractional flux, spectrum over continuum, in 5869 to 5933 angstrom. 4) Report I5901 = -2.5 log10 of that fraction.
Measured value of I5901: 0.10 mag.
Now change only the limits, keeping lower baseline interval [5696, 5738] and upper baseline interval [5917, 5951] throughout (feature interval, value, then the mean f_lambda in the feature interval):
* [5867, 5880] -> -0.023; 2.44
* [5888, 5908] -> 0.188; 2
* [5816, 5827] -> -0.029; 2.46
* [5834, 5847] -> -0.060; 2.53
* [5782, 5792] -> 0.014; 2.38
